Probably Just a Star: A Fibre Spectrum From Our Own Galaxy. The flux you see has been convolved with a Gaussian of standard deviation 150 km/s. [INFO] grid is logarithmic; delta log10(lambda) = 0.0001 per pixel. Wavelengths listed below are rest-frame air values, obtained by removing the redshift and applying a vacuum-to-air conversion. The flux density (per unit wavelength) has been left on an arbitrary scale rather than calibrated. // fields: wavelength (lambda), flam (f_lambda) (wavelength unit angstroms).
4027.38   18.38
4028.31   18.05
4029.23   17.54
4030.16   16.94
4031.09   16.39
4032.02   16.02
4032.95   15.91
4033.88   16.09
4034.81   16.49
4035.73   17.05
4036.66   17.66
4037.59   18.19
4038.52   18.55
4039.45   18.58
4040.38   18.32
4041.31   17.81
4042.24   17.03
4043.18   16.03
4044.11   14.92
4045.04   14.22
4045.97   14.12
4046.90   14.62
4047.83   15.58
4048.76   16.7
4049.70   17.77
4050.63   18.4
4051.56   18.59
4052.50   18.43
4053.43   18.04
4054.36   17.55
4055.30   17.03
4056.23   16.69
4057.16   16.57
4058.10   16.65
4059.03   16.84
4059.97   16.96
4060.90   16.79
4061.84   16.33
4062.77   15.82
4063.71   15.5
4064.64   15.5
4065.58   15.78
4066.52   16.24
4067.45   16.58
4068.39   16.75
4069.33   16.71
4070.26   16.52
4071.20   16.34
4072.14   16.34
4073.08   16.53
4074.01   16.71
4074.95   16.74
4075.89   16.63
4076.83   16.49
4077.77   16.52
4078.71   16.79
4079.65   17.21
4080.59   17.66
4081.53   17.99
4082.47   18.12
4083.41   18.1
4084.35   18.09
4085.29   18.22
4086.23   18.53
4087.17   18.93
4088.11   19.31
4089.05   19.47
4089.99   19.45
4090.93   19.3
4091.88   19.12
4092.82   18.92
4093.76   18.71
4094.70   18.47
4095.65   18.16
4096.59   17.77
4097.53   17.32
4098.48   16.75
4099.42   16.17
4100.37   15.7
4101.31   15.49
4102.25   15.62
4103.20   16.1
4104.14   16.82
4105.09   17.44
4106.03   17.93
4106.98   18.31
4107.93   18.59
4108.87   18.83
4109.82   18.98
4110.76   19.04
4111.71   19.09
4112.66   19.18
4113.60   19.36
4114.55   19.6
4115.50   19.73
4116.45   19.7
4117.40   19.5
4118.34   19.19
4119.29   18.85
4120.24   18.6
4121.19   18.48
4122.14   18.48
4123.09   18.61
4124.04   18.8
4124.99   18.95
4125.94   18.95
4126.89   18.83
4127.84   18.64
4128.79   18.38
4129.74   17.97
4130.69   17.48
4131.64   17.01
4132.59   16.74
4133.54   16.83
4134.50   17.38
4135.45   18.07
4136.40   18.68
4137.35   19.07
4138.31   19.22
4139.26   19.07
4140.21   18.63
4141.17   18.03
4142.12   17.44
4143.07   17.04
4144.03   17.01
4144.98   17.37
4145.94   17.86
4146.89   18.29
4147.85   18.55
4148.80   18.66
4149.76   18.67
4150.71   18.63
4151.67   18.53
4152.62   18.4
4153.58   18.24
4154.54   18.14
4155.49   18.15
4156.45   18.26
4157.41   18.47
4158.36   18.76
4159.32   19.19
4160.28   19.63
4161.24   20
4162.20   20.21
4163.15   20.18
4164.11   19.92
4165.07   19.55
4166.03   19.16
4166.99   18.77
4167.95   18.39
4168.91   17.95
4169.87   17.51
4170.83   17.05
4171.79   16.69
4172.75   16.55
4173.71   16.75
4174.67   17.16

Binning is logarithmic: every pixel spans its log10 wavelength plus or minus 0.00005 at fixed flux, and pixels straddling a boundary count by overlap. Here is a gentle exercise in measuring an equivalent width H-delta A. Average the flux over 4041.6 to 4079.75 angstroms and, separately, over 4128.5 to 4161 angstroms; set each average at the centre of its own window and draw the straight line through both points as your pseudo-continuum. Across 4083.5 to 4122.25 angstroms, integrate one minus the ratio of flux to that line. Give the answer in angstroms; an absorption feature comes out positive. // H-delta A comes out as -2.2 angstroms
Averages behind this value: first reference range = 16.5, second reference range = 18.2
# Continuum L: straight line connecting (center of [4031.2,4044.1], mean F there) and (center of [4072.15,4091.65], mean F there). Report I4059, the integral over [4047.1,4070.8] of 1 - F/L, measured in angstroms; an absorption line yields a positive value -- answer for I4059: 0.9 angstroms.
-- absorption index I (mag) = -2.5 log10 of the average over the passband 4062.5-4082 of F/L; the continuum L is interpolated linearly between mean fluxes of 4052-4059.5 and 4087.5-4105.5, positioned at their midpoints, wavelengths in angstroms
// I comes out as 0.056 mag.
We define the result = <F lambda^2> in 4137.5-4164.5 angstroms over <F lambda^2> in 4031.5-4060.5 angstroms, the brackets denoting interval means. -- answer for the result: 1.2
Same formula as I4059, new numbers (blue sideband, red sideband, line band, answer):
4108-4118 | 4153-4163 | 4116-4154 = 1.6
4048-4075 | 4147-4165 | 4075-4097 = -1.0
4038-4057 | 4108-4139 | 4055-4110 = 1.4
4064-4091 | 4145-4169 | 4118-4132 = -0.2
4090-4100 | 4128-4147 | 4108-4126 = -1.1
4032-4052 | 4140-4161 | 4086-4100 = -0.7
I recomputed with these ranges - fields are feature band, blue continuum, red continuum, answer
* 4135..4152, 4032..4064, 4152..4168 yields 0.026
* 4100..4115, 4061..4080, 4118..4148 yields -0.027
